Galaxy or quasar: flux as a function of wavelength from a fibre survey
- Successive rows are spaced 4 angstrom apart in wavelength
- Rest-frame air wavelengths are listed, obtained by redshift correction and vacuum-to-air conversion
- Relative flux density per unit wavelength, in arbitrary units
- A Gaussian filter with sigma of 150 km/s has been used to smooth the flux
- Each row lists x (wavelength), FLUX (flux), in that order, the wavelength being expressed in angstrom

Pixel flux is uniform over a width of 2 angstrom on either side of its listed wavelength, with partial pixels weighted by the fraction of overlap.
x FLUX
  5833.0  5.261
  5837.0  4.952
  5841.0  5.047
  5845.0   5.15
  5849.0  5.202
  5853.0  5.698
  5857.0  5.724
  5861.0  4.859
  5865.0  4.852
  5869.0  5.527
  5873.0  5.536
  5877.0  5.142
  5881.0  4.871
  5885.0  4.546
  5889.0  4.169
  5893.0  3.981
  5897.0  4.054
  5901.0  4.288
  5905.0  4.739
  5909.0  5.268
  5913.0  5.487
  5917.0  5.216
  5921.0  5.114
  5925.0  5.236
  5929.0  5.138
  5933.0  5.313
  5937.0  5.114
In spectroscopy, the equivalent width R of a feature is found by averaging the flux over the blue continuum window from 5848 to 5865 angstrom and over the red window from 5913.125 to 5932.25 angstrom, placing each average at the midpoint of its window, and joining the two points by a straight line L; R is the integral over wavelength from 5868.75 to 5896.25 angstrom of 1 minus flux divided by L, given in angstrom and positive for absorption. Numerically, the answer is 2.8 angstrom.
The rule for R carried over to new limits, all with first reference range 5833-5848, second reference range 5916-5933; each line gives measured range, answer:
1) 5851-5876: -1.2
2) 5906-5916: -0.2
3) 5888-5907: 3.3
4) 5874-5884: 0.2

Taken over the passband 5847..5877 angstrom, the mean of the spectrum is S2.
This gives 5.33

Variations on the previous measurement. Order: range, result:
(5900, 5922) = 5.05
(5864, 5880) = 5.27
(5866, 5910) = 4.73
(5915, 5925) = 5.18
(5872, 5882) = 5.18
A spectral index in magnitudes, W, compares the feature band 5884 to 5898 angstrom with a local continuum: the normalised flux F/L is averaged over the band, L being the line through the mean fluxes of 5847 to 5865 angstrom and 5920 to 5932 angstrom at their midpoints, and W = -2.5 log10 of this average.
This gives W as 0.25 mag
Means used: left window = 5.31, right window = 5.18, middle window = 4.17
